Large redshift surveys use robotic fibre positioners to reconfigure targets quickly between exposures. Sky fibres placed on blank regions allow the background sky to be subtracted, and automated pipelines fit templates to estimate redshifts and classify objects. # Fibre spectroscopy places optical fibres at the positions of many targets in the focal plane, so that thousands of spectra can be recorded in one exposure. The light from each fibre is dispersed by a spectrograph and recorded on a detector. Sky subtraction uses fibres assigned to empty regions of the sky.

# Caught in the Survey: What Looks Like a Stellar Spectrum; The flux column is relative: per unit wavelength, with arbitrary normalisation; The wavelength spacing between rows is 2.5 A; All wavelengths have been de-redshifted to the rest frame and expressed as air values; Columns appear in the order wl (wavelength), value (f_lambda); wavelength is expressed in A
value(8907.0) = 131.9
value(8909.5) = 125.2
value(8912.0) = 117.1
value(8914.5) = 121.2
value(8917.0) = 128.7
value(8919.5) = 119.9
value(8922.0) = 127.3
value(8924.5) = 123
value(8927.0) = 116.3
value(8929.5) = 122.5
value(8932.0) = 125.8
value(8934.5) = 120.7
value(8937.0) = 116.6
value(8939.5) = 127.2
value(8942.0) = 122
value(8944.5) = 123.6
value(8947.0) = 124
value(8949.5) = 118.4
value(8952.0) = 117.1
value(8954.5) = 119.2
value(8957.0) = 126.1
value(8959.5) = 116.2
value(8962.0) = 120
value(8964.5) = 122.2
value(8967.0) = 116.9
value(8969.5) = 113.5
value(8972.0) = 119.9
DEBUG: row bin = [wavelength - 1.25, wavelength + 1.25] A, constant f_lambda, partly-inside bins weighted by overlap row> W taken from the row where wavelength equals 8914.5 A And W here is 121.2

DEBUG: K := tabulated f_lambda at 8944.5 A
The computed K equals 123.6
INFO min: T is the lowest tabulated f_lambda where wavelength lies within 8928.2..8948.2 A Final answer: 116.6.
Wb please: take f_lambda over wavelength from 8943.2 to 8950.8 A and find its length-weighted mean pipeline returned 122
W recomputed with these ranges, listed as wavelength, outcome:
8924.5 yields 123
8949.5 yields 118.4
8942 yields 122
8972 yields 119.9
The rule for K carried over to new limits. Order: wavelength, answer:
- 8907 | 131.9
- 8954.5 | 119.2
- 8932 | 125.8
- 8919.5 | 119.9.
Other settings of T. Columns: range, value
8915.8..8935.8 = 116.3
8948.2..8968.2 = 116.2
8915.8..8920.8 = 119.9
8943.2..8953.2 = 117.1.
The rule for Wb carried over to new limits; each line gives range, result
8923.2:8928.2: 120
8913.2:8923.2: 124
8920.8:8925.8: 125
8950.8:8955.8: 118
